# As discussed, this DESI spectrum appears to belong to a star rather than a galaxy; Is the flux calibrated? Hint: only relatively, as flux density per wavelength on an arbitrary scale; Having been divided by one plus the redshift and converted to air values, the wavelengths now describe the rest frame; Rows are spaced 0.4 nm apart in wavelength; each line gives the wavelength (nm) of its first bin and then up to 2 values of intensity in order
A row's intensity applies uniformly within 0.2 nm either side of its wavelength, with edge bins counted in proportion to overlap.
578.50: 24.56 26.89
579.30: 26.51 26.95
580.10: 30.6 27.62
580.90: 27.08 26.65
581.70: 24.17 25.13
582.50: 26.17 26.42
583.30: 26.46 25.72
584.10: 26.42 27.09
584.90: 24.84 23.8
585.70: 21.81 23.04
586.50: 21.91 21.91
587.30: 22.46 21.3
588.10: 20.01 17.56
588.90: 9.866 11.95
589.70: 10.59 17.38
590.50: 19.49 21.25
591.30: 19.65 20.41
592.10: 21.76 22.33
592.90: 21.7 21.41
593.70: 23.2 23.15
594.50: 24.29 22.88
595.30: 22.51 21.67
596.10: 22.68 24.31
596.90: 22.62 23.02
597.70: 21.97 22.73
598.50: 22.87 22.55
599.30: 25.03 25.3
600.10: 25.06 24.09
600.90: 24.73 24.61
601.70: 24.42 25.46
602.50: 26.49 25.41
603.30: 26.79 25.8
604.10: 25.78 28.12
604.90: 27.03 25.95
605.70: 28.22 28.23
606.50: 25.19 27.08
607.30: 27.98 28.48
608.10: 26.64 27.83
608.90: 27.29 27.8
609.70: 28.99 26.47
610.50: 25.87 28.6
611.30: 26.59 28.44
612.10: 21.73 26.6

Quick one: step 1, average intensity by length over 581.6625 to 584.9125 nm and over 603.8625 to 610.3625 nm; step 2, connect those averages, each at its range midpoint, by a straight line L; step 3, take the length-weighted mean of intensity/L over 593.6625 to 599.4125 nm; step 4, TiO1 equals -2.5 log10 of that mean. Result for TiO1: 0.16 mag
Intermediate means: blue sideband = 26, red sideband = 27.3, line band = 23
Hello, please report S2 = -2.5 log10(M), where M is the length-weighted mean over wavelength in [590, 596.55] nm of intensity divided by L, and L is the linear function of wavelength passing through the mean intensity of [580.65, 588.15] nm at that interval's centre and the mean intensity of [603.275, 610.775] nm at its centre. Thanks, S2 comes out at 0.17 mag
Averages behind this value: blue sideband 24.4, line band 21.8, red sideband 27.2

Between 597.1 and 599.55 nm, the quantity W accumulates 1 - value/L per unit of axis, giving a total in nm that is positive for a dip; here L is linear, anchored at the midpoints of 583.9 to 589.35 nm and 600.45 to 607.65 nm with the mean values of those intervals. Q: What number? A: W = 0.15 nm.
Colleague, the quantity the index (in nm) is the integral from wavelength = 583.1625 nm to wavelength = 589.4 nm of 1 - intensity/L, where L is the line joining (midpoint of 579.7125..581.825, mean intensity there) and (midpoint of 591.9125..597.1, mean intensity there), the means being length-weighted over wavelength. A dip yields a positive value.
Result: 0.93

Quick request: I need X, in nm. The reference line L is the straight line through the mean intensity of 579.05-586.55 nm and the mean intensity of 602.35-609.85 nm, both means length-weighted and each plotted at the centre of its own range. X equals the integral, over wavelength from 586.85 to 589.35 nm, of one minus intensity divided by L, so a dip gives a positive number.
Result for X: 0.78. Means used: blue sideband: 25.8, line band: 18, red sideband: 27.1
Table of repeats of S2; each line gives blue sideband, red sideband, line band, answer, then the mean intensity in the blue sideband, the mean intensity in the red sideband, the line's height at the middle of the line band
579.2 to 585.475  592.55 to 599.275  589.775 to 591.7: 0.26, 26.4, 22.8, 24.1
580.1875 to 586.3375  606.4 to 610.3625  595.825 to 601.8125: 0.13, 25.6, 27.4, 26.7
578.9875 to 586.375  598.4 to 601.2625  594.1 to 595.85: 0.08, 25.9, 24.3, 24.8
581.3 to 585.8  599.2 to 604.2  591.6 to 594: 0.16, 25.4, 25.3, 25.4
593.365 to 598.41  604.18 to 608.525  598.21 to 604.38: 0.01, 22.9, 27.3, 25.2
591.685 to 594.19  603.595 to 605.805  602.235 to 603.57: 0.00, 22.1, 26.8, 26.1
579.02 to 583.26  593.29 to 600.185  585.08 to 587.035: 0.14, 26.7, 23.2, 25.6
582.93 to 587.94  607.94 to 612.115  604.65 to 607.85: -0.02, 24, 27.2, 26.7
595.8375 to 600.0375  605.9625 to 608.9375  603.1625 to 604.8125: -0.03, 23.3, 27.3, 25.9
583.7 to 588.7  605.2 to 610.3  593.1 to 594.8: 0.07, 22.8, 27.4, 24.5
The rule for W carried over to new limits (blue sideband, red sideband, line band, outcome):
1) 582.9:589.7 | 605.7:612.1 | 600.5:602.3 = 0.04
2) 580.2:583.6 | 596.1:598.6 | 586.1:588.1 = 0.27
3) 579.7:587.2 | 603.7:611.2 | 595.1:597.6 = 0.34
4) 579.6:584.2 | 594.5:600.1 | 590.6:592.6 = 0.29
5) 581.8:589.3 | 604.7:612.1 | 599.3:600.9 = 0.04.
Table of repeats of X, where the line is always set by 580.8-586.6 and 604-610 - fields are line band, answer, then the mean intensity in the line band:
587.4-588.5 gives 0.228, 20.3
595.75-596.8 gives 0.127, 23.2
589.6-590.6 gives 0.380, 16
